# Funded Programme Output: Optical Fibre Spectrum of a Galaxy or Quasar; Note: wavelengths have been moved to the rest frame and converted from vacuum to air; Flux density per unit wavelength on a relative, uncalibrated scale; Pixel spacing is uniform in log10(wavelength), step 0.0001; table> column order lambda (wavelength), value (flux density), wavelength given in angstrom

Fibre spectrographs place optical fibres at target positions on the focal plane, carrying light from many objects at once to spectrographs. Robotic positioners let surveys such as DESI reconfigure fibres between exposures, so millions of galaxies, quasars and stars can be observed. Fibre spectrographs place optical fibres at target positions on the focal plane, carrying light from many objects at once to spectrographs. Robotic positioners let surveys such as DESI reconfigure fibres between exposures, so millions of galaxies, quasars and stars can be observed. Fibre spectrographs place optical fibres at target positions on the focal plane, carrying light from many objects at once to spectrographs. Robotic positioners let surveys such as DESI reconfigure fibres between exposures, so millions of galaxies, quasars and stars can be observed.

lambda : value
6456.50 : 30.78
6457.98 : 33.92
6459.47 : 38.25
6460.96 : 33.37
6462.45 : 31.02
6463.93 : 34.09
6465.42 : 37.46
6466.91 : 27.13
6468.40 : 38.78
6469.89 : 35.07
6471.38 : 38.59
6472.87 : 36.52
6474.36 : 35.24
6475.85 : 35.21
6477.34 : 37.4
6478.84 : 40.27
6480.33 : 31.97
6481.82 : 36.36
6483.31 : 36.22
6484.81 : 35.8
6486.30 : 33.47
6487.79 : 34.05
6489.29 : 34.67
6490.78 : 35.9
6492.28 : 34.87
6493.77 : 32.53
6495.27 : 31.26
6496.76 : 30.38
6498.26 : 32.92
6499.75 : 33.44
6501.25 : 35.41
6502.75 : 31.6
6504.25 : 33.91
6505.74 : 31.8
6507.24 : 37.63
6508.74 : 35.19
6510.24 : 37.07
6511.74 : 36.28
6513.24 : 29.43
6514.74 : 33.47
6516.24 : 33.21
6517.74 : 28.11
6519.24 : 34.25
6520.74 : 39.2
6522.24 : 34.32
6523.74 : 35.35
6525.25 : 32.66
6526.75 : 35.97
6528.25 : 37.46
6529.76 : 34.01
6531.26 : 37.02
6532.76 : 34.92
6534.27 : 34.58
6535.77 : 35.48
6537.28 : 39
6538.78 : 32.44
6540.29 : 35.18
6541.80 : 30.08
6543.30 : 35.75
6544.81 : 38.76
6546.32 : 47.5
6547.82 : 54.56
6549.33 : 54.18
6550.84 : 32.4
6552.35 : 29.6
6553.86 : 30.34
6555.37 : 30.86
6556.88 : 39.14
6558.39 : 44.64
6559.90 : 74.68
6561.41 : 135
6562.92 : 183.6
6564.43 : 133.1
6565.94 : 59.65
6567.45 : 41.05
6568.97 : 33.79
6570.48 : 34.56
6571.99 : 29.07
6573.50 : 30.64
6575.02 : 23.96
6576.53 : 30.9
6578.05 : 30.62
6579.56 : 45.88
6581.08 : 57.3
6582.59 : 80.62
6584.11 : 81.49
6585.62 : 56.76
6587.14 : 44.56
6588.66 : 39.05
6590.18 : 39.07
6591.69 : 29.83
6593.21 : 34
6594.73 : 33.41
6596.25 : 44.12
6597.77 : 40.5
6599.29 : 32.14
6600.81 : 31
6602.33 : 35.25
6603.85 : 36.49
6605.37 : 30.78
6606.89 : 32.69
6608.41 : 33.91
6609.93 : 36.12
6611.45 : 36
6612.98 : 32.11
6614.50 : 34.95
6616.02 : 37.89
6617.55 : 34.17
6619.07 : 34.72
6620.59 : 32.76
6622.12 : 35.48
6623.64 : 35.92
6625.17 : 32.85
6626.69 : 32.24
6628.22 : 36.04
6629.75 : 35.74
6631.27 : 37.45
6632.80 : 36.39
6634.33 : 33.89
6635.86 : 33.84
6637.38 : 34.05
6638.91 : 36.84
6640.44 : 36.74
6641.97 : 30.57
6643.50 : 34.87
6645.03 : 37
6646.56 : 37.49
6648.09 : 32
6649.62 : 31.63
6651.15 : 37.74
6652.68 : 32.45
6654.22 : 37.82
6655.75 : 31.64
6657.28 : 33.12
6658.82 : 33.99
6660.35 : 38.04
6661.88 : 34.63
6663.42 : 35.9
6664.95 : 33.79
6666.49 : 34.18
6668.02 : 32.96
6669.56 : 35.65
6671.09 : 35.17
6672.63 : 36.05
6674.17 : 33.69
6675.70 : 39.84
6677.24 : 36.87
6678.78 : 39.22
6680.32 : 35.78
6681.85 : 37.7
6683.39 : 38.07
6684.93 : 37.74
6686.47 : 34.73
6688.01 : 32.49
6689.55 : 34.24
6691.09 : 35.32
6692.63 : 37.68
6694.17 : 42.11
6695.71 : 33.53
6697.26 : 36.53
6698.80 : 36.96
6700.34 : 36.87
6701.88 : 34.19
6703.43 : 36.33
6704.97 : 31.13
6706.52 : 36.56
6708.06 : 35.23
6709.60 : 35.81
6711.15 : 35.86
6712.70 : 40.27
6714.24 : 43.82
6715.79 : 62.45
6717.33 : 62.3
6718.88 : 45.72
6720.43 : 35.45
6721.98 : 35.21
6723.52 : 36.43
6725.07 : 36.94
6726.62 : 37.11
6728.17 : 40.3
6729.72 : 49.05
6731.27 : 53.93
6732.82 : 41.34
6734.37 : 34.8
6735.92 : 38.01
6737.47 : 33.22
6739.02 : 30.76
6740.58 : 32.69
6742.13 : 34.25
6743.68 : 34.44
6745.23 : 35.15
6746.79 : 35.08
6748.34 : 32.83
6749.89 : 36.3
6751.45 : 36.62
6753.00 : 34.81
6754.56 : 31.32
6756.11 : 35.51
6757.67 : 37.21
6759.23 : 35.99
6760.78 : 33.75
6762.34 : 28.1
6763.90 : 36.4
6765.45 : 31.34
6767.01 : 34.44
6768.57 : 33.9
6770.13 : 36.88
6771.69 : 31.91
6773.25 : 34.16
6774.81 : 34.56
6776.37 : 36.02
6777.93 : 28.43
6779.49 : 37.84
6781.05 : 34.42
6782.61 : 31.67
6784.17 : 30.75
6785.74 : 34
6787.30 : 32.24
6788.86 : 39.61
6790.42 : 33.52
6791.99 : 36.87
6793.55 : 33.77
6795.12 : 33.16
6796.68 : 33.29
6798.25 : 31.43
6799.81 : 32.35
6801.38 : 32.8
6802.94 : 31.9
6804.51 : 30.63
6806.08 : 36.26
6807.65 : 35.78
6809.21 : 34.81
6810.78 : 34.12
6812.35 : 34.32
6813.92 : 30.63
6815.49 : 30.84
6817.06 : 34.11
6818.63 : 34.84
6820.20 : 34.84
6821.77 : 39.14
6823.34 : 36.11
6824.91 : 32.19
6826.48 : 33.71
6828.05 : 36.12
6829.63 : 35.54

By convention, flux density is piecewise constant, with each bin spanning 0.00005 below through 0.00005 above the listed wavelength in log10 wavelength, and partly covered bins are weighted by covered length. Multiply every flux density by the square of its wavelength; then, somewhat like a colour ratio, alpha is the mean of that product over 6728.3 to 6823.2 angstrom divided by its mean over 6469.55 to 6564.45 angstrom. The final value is 0.9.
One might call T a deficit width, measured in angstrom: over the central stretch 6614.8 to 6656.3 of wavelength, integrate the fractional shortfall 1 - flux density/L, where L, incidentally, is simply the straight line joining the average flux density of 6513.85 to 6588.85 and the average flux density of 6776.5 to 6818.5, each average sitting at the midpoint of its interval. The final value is 7.31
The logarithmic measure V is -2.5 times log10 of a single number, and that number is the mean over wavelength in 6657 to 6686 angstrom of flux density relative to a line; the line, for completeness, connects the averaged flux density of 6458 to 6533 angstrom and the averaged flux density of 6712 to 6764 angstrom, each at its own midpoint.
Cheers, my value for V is 0.04 mag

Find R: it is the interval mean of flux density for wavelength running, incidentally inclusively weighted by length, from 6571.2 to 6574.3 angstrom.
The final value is 29.8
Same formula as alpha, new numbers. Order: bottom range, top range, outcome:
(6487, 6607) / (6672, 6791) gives 0.92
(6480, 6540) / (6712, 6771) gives 1.18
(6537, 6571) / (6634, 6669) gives 0.64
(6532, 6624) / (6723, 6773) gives 0.85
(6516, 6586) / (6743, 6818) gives 0.76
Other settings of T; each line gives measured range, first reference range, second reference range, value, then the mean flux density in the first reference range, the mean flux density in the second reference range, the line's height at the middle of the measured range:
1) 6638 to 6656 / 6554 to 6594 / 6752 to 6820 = 5.0 angstrom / 55.9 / 33.8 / 48.3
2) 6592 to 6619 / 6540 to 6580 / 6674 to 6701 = 6.6 angstrom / 51.7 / 36.7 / 46.3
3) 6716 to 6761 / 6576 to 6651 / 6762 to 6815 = -4.2 angstrom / 38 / 33.6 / 34.9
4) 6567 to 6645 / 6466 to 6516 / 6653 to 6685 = -5.0 angstrom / 34.5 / 35.7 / 35.3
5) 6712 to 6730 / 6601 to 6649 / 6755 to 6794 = -4.9 angstrom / 34.7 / 34.1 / 34.3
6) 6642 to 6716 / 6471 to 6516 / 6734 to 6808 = -4.3 angstrom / 34.6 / 34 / 34.2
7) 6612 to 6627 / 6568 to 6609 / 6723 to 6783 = 1.8 angstrom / 39.7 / 35.6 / 39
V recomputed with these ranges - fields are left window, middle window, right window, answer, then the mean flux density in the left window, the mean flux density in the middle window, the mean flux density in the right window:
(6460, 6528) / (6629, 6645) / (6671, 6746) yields 0.05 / 34.5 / 35.1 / 38.2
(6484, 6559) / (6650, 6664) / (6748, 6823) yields -0.01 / 35.4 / 34.9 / 34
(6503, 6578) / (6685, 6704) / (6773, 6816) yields 0.05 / 43.6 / 36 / 33.6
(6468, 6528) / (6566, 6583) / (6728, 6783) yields -0.14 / 34.6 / 39.8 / 35.5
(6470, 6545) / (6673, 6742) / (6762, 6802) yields -0.14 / 34.7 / 38.5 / 33.7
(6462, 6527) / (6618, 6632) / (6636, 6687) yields 0.01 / 34.4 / 34.8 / 35.4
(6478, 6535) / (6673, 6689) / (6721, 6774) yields -0.03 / 34.4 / 36.6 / 35.9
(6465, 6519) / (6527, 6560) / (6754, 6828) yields -0.12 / 34.4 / 38.5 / 33.9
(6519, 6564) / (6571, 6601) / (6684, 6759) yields 0.08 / 47.2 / 41.9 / 37.8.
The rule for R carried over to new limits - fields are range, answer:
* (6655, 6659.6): 32.9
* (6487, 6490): 34.3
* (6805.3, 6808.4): 36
